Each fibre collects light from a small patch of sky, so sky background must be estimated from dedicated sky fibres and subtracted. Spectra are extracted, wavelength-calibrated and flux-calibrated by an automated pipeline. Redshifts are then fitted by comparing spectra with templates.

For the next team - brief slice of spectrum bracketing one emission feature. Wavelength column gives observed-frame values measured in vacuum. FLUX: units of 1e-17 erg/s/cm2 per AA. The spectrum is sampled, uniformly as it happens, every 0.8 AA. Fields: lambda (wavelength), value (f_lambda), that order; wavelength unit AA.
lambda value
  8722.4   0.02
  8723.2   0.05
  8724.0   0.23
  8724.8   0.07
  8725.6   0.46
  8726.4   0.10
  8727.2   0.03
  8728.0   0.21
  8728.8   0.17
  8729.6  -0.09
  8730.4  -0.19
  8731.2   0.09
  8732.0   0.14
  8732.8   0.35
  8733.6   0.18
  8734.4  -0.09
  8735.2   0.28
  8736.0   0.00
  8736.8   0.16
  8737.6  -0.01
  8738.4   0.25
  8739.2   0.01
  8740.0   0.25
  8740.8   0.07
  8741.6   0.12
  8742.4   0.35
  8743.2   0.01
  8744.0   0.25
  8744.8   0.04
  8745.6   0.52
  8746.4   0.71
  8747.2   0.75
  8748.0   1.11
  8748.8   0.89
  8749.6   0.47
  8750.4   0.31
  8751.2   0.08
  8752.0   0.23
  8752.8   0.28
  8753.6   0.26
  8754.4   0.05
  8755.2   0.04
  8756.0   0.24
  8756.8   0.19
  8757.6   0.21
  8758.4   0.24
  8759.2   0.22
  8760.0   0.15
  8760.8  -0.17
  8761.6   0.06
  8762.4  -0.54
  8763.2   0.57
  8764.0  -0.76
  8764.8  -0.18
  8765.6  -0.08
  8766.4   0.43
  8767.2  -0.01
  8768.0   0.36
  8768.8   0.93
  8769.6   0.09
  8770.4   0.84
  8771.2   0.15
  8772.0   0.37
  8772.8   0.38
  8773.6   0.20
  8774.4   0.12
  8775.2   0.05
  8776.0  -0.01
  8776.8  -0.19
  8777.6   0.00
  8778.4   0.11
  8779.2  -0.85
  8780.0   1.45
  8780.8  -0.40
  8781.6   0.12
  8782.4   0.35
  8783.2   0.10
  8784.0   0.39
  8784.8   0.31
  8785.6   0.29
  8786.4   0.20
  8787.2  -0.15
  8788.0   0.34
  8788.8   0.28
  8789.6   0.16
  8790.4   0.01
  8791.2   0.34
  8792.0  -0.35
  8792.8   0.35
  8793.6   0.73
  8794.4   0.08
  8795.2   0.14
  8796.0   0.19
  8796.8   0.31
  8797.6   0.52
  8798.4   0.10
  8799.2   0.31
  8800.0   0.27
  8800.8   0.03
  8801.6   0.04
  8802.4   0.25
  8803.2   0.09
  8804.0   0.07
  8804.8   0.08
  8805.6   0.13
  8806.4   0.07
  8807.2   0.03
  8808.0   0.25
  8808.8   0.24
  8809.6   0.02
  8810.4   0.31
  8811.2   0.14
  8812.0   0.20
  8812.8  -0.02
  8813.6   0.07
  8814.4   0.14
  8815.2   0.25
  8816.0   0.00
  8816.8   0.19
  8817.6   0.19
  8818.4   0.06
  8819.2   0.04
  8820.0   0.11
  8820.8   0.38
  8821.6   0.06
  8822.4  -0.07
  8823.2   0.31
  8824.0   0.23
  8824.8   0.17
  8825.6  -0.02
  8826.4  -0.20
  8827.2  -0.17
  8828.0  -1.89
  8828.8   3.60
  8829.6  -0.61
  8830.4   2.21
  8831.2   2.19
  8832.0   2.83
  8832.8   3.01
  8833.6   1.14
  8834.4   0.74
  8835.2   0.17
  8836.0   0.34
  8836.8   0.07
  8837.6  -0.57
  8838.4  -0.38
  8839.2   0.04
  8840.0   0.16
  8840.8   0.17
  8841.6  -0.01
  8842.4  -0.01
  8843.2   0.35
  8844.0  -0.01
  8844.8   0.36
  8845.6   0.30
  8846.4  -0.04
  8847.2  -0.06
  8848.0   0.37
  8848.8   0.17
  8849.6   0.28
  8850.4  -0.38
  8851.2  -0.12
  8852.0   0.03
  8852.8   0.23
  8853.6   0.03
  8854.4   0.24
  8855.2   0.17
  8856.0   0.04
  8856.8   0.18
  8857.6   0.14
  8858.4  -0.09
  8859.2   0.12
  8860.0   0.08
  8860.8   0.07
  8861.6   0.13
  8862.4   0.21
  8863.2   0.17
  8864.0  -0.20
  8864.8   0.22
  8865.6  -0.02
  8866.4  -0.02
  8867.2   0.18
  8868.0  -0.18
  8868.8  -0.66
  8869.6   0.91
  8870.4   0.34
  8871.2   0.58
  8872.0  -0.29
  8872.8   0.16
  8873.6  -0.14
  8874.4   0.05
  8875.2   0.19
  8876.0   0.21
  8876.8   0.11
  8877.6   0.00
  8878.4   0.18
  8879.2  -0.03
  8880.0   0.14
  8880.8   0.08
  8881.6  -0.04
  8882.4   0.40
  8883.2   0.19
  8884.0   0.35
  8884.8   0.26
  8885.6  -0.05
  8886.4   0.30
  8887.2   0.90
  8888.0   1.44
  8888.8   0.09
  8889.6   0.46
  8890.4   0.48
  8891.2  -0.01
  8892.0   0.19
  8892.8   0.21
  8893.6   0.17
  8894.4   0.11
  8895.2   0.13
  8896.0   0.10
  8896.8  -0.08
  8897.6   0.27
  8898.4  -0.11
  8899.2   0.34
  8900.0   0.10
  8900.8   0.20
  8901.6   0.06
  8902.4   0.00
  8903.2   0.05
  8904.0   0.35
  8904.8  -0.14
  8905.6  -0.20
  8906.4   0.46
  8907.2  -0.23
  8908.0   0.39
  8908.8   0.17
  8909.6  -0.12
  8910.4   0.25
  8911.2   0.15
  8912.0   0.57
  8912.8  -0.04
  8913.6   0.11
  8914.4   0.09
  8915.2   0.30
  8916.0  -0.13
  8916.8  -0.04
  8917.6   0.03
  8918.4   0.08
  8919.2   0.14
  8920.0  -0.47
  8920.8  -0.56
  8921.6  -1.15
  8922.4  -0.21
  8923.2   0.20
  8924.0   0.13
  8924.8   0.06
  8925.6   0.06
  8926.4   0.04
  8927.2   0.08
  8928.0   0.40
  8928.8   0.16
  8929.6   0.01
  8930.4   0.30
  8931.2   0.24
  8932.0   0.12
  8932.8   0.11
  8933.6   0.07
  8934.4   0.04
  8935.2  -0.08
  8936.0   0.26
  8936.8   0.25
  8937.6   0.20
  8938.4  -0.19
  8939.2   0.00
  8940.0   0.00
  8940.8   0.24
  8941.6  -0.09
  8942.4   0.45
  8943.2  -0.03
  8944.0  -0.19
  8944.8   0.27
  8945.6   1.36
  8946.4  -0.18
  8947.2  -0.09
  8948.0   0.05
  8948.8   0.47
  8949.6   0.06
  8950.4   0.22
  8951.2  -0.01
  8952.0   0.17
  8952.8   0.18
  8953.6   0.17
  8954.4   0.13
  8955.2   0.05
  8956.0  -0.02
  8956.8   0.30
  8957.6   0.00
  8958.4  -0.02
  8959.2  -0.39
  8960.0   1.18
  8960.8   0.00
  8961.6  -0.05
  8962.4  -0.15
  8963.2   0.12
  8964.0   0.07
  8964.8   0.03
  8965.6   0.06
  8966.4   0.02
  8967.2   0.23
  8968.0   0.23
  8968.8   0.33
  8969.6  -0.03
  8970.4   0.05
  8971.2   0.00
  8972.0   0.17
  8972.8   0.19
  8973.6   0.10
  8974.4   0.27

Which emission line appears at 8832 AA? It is [O III]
